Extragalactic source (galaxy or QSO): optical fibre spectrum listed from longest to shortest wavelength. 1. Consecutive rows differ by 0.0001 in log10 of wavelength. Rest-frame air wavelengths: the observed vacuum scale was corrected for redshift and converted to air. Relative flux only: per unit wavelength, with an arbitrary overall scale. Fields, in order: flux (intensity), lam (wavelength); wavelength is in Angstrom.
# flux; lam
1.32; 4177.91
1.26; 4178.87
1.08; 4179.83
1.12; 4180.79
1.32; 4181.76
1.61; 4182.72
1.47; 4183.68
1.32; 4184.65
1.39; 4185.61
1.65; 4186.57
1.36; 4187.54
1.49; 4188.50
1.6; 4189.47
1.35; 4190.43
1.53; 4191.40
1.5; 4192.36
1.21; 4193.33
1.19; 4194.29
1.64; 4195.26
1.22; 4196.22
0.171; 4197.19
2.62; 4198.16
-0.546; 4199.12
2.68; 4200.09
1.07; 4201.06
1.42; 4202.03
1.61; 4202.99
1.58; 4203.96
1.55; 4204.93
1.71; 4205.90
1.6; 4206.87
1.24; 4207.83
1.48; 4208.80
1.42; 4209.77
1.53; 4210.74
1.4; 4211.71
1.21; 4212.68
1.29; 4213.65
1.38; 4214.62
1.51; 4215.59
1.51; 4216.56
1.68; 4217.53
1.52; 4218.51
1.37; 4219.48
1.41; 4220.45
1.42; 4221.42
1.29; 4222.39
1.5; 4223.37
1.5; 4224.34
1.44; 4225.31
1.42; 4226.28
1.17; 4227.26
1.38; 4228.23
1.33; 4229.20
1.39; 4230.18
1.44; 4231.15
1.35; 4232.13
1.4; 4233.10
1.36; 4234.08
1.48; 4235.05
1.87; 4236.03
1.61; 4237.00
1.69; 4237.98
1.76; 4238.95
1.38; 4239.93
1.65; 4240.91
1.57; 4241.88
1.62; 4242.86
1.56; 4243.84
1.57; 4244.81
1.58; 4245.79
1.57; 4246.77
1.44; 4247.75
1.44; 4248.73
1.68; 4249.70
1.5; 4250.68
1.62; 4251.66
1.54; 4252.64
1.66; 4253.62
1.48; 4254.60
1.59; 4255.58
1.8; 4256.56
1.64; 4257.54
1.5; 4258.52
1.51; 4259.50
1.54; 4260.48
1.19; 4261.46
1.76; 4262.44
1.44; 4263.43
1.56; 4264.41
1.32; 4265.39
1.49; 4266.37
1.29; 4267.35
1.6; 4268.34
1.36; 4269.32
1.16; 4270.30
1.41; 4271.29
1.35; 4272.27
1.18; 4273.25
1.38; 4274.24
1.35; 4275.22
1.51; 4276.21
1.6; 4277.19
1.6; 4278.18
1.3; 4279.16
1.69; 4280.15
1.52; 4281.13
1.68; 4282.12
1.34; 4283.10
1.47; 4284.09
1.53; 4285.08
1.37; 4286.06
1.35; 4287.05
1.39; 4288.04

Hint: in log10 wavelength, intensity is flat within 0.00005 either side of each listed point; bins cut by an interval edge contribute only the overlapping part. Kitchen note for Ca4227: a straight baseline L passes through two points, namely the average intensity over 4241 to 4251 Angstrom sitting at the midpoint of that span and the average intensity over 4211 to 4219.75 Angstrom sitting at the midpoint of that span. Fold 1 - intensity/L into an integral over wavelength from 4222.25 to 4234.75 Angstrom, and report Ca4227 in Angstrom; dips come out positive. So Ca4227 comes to 0.8 Angstrom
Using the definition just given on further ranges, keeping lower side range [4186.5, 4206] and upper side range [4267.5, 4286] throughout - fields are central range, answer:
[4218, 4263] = -2.8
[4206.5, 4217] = 0.0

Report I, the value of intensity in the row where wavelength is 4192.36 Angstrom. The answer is 1.5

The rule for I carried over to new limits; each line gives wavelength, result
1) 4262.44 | 1.76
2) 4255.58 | 1.59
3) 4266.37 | 1.49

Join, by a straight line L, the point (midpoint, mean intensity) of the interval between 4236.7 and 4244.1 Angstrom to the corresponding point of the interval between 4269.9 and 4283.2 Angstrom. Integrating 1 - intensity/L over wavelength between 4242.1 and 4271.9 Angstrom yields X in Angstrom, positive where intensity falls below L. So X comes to 0.3 Angstrom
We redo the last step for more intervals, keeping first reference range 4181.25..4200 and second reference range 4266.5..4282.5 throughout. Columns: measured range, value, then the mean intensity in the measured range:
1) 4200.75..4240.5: -2.2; 1.46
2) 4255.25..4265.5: -0.9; 1.54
